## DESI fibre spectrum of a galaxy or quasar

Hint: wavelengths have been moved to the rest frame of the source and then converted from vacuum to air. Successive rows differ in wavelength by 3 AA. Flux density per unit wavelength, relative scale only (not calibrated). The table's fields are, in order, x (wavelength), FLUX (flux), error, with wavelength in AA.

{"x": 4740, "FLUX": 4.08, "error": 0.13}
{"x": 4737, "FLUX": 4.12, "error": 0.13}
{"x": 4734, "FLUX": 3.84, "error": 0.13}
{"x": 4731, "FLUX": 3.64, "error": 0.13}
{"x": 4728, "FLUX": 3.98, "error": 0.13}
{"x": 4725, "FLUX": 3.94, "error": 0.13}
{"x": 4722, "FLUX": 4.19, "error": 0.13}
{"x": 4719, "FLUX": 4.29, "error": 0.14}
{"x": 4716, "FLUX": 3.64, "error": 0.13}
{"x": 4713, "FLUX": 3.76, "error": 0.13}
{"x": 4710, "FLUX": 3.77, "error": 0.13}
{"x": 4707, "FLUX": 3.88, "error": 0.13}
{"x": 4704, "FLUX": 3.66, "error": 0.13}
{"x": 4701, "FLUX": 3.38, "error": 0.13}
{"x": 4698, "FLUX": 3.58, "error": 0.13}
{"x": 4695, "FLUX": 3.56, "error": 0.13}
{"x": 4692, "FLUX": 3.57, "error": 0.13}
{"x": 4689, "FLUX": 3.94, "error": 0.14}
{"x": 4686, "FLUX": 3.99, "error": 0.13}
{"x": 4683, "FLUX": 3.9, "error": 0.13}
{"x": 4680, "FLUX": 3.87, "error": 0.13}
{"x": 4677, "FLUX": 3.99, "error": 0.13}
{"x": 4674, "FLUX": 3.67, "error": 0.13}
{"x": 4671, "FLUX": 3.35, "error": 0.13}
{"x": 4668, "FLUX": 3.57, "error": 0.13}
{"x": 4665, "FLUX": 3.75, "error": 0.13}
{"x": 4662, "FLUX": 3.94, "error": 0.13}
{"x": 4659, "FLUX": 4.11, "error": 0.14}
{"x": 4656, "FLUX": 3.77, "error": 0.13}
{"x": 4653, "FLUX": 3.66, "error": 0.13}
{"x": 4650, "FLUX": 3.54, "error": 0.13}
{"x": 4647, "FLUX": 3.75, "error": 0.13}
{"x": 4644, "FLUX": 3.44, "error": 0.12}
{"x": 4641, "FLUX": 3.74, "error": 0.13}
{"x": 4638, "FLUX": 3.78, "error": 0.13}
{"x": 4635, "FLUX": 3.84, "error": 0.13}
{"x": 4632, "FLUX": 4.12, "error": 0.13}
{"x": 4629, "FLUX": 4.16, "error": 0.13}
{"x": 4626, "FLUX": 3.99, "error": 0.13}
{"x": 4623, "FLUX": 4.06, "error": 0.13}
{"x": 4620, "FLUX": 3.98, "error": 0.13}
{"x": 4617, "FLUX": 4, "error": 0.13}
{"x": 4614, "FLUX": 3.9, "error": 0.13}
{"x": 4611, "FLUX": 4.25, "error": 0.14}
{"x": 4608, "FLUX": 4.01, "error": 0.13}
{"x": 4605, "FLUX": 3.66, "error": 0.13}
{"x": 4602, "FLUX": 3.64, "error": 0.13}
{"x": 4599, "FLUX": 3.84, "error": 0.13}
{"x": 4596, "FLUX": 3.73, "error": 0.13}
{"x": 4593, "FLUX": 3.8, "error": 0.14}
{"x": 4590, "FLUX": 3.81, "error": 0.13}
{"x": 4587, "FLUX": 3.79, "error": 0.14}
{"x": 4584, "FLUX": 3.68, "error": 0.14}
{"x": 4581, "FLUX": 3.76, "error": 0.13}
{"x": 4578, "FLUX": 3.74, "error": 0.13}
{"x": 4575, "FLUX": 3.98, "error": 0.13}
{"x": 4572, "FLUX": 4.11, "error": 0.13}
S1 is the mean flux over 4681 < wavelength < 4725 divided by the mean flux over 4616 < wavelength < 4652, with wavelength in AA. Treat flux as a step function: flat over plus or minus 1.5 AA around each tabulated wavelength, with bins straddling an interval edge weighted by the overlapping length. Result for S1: 0.98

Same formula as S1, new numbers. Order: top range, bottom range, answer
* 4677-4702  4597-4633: 0.95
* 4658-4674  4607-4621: 0.92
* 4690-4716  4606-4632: 0.90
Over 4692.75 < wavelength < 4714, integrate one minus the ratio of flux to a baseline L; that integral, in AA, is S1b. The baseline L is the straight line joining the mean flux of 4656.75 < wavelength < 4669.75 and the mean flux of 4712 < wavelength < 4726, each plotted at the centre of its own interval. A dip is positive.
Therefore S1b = 1.5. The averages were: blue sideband 3.83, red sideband 3.97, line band 3.65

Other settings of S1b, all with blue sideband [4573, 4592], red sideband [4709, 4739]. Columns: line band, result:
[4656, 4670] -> 0.2 AA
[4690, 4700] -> 0.8 AA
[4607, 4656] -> -0.5 AA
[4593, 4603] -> 0.2 AA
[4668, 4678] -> 0.6 AA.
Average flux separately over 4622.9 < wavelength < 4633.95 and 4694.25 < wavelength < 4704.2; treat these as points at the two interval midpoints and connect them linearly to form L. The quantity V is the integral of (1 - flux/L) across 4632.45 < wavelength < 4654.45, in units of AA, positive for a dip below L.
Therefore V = 1.4 AA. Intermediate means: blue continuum 4.08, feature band 3.7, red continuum 3.53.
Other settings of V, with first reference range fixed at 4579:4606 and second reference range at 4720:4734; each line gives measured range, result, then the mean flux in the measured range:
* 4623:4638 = -0.8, 4.01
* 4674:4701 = 0.8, 3.77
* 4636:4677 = 1.4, 3.71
